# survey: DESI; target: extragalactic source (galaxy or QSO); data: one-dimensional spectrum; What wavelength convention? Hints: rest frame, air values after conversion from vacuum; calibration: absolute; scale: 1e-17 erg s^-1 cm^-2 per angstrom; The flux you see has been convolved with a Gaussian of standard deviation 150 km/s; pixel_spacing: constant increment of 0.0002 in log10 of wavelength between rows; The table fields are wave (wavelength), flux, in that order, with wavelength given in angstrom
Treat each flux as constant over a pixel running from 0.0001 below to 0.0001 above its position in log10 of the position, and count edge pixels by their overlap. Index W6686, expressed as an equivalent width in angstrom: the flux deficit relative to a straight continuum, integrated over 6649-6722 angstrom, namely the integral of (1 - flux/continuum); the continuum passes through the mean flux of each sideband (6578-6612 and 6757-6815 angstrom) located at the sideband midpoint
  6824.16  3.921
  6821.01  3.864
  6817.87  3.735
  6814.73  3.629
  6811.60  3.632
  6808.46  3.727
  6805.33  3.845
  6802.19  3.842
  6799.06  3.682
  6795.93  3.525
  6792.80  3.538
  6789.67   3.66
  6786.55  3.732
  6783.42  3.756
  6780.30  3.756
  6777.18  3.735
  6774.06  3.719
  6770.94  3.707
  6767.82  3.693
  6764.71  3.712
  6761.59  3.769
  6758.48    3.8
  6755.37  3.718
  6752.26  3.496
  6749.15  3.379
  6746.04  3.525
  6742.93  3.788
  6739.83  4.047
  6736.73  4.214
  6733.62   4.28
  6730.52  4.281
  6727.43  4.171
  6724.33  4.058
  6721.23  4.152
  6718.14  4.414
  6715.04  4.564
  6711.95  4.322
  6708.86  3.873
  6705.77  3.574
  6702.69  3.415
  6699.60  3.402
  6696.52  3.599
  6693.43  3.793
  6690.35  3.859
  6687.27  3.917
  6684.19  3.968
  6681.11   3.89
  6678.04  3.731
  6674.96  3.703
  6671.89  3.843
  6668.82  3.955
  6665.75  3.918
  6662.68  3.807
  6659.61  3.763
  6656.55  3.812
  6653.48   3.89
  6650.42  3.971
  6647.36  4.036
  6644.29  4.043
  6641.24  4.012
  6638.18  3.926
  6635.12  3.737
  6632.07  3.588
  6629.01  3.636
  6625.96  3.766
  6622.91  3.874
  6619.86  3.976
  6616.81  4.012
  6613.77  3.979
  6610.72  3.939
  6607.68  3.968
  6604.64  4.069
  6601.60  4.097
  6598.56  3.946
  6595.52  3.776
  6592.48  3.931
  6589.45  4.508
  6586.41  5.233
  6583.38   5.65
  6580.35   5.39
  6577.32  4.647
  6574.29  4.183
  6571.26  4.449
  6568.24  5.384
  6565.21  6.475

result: 3.6 angstrom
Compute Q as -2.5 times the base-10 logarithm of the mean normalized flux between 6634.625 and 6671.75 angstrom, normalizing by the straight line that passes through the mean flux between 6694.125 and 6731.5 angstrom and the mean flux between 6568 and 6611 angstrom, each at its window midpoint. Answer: 0.08 mag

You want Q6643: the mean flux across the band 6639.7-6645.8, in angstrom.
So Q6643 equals 4.03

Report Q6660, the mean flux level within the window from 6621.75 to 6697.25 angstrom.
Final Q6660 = 3.84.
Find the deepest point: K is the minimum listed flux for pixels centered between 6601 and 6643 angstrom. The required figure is 3.588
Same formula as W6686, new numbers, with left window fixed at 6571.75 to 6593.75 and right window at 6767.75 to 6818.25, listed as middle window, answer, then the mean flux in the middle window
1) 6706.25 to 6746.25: -0.9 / 4.13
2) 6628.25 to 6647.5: 2.8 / 3.85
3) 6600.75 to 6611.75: 1.5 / 4.02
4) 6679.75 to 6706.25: 3.1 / 3.72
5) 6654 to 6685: 3.6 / 3.84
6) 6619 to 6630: 1.8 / 3.81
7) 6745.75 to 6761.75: 1.2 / 3.61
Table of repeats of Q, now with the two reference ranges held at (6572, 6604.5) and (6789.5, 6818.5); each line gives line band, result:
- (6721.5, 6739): -0.060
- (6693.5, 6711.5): 0.123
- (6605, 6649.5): 0.122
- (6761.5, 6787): 0.019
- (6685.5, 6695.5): 0.075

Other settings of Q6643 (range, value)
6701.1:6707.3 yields 3.5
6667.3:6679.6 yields 3.81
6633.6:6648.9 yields 3.95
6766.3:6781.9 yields 3.72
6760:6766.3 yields 3.74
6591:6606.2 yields 3.96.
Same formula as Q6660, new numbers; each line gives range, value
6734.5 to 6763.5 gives 3.76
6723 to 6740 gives 4.19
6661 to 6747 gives 3.93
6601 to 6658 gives 3.91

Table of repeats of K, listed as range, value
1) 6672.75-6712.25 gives 3.402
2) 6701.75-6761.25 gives 3.379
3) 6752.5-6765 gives 3.712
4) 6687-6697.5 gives 3.599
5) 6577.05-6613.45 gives 3.776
